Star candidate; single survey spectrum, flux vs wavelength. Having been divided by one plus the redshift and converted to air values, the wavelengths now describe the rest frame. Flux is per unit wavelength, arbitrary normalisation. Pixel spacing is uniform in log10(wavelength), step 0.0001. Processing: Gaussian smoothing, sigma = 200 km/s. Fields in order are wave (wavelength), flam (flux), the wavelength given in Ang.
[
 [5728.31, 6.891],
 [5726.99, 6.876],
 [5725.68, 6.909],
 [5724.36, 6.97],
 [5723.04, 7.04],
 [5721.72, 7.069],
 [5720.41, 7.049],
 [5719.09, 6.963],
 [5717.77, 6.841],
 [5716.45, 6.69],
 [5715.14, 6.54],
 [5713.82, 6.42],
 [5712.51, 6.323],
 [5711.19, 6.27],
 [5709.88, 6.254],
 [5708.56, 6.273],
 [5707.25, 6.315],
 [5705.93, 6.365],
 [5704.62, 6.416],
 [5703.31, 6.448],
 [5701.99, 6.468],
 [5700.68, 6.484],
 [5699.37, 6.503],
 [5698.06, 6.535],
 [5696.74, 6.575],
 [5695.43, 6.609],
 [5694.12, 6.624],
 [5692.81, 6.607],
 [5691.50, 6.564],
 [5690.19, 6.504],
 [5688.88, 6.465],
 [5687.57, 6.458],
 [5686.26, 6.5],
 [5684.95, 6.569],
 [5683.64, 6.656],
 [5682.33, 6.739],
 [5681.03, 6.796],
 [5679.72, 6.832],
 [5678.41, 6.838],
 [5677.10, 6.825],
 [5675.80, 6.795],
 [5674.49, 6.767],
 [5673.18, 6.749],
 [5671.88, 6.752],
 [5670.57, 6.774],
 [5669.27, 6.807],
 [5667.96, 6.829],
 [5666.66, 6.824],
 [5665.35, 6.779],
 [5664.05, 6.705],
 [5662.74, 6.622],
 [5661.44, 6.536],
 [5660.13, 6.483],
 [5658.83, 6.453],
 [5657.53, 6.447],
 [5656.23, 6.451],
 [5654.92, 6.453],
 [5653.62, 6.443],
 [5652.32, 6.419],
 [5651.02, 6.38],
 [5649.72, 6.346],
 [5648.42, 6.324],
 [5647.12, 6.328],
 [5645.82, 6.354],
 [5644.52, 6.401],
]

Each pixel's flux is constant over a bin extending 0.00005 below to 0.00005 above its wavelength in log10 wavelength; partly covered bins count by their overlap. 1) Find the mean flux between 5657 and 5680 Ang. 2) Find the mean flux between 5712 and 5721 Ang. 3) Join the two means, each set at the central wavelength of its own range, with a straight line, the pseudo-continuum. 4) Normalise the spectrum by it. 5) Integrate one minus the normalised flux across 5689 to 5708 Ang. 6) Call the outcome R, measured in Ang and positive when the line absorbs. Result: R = 0.6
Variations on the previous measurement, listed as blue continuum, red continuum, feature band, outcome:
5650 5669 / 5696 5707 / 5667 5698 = -0.8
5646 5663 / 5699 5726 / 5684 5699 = 0.0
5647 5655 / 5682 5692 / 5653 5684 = -1.0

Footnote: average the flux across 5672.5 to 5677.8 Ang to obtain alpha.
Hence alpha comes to 6.79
